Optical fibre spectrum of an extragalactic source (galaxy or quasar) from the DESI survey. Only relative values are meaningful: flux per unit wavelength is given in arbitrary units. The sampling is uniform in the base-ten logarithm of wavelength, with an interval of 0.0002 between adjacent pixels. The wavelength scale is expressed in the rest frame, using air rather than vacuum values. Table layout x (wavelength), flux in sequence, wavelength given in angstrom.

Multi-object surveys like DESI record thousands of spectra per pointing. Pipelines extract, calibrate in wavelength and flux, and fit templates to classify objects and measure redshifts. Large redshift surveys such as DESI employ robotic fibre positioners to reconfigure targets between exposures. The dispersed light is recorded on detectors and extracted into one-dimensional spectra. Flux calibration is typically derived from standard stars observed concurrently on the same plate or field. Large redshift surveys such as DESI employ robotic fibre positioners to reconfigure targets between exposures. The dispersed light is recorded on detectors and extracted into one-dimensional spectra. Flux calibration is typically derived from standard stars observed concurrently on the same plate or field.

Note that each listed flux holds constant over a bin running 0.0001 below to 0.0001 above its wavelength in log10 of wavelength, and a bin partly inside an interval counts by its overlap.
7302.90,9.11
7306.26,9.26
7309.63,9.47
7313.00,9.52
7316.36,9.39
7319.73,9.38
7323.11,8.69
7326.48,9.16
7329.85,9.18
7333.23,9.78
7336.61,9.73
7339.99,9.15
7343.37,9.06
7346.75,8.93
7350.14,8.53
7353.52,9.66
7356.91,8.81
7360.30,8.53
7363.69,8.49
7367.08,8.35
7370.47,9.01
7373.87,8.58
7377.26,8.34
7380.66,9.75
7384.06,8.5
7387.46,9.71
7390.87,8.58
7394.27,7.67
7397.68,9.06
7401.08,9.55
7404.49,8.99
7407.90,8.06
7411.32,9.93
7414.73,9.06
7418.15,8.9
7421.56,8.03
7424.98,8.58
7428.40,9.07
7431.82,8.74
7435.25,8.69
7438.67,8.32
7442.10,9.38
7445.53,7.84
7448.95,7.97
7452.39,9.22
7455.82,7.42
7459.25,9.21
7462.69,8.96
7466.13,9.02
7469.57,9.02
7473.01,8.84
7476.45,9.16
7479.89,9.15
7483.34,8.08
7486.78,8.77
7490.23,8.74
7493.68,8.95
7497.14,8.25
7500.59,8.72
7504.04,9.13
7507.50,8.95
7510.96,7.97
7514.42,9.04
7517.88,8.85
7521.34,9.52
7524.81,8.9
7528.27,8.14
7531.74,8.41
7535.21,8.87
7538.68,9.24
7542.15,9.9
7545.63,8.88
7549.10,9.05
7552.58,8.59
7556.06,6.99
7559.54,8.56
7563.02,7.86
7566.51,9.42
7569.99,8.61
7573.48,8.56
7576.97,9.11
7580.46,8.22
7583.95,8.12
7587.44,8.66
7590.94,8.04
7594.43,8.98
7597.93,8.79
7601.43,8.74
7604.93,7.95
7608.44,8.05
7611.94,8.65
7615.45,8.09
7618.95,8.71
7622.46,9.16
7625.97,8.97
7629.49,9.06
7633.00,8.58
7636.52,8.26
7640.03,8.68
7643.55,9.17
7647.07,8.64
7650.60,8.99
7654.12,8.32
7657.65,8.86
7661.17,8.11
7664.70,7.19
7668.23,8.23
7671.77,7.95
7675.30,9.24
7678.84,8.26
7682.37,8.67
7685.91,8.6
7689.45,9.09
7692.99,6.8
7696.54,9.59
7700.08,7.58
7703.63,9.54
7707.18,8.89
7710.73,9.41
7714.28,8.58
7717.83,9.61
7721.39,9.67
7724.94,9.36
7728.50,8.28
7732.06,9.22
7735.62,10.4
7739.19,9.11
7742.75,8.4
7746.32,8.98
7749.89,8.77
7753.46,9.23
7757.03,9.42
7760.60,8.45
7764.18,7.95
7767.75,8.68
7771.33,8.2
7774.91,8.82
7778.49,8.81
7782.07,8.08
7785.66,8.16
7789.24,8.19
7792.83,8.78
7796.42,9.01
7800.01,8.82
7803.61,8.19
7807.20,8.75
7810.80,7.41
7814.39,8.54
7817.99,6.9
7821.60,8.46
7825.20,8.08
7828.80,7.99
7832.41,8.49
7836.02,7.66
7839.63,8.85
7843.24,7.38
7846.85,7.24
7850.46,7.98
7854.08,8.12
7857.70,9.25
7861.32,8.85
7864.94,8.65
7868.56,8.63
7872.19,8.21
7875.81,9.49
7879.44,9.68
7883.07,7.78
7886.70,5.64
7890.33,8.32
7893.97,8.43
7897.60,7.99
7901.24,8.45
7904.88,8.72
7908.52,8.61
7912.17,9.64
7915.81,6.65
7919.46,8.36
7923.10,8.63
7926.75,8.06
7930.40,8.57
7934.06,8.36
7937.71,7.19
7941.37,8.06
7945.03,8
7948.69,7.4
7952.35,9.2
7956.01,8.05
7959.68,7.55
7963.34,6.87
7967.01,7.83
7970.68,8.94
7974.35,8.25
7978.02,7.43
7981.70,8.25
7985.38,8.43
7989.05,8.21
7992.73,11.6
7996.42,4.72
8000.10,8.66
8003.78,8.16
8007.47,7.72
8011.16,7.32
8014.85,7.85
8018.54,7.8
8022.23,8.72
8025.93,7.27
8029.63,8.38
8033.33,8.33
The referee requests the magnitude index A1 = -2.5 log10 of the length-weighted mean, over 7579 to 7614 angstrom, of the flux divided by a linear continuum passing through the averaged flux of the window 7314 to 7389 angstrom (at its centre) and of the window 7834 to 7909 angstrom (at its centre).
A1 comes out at 0.03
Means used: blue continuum 9.04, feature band 8.42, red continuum 8.28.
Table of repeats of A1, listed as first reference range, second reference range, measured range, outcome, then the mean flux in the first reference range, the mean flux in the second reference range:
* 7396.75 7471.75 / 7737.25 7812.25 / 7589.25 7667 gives 0.02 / 8.77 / 8.59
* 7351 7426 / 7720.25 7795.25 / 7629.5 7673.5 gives 0.05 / 8.82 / 8.8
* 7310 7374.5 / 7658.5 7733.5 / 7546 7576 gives 0.04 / 9.06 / 8.66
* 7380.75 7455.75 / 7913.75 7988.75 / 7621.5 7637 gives -0.05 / 8.75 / 8.01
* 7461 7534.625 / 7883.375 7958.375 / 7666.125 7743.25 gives -0.05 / 8.79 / 8.11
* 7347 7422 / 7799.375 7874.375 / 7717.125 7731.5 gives -0.10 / 8.84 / 8.21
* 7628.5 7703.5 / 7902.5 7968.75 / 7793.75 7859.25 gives 0.01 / 8.49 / 8.1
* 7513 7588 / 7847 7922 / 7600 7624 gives 0.02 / 8.7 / 8.35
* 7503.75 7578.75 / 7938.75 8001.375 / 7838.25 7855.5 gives 0.05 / 8.74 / 8.07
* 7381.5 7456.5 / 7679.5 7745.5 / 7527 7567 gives 0.02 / 8.72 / 8.92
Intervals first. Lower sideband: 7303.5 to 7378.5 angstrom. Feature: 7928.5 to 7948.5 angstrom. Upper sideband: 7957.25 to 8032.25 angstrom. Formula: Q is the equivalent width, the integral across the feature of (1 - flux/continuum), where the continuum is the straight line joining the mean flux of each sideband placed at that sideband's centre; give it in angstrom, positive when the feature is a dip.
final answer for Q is 0.3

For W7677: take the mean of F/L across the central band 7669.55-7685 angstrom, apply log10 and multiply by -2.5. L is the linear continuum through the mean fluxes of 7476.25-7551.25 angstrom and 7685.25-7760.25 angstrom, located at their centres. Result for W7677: 0.05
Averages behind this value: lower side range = 8.84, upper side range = 8.97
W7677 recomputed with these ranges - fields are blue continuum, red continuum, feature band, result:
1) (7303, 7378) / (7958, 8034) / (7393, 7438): 0.017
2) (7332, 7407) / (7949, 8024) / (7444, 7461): 0.060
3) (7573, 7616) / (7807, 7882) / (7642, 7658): -0.044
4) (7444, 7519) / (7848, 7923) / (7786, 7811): -0.008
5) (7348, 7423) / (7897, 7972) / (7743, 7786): -0.036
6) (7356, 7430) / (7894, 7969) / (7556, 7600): 0.006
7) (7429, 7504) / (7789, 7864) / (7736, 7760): -0.087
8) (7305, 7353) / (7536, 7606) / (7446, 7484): 0.021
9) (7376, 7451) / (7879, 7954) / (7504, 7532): -0.016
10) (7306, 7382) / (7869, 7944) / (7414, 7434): 0.030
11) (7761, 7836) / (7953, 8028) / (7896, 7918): -0.028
